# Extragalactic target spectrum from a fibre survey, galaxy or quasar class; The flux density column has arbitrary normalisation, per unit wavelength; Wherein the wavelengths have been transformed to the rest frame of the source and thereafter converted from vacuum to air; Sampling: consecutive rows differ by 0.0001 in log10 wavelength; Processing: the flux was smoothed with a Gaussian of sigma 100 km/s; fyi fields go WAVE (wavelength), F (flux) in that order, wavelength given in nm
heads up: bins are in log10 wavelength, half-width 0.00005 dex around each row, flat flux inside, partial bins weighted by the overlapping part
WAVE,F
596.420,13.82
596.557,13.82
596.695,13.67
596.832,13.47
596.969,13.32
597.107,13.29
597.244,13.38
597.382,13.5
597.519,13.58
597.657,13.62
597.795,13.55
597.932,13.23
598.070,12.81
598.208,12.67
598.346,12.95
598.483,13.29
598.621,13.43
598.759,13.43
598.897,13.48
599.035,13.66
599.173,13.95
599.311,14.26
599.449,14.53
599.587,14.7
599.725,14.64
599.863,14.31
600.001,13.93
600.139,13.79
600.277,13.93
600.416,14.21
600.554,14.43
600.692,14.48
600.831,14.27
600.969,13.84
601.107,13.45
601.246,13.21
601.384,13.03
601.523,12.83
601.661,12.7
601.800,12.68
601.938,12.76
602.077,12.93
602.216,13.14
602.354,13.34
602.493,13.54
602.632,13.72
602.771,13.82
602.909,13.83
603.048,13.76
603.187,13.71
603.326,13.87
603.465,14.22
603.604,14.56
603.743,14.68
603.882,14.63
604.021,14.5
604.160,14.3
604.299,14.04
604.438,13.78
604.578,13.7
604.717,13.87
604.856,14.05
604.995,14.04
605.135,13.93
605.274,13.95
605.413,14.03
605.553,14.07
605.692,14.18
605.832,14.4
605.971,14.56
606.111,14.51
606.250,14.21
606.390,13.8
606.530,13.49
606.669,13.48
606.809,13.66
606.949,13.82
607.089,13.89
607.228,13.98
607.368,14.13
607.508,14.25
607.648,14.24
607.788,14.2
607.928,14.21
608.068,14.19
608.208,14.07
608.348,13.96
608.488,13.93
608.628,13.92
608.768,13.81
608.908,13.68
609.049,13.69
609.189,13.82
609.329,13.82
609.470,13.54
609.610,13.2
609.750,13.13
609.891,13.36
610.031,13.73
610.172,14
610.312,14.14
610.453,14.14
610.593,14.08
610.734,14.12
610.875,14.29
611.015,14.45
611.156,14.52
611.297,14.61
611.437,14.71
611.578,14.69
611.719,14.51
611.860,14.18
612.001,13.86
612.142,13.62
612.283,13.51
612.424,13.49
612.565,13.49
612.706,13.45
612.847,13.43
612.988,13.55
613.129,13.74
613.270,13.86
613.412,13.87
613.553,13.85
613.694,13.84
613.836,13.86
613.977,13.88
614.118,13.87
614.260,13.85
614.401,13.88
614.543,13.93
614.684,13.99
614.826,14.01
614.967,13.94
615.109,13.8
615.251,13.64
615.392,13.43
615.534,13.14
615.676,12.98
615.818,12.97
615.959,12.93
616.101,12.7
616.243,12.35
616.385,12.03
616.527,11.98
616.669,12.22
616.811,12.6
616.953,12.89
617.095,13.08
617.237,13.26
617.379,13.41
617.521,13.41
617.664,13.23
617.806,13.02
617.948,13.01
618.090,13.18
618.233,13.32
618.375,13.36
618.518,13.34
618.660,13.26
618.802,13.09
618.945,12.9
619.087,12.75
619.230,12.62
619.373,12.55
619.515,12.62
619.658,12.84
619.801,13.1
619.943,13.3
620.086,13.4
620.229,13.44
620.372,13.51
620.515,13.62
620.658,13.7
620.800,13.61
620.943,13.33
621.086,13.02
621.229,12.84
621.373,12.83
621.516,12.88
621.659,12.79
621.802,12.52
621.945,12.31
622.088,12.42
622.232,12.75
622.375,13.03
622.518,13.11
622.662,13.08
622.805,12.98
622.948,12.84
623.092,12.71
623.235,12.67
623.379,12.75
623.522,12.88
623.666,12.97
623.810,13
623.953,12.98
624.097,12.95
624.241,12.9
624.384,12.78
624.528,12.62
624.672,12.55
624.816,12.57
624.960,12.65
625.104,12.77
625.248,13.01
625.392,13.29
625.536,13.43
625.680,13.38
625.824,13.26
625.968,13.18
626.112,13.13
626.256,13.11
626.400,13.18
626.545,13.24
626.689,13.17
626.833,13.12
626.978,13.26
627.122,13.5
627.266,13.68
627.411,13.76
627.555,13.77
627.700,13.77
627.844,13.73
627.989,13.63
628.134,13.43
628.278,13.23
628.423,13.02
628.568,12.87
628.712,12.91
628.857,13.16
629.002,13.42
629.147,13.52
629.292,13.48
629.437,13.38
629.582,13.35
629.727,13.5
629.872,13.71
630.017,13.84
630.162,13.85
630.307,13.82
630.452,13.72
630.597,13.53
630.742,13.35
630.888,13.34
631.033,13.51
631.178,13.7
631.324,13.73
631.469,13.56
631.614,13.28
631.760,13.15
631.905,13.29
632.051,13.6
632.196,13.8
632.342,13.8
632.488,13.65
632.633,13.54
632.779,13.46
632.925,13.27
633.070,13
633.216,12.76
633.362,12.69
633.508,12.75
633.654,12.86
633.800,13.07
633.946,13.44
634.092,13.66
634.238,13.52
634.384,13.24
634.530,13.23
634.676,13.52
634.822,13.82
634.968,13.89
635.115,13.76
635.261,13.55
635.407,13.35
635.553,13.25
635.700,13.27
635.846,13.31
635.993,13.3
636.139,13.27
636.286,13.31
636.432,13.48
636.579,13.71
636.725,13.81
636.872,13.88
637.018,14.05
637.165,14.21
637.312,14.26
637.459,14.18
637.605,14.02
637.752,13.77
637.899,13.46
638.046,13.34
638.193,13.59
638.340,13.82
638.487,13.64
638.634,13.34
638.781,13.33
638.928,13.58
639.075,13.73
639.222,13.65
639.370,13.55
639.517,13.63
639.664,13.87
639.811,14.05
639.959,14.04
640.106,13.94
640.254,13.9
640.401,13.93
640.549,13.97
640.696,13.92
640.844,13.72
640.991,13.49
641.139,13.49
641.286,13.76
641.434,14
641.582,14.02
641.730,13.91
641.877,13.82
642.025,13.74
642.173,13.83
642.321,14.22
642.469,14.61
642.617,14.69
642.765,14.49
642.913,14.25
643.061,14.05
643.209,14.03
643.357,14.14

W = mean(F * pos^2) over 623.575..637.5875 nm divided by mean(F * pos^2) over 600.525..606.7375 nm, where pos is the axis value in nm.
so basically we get 1.06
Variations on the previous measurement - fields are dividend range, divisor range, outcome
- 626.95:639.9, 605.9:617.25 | 1.06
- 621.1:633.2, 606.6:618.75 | 1.02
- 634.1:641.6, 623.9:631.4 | 1.06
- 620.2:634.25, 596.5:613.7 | 1.03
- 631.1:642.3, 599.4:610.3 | 1.09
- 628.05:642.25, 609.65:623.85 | 1.08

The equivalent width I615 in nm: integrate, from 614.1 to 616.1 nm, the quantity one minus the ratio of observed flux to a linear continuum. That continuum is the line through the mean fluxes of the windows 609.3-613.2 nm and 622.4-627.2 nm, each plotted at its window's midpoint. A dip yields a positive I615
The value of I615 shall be 0.01 nm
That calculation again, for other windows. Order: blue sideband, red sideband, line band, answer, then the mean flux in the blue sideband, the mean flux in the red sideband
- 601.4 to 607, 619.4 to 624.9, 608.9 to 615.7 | -0.213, 13.8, 12.9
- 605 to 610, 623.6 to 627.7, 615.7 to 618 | 0.117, 13.9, 13.1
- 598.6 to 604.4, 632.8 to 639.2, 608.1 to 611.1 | -0.024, 13.8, 13.5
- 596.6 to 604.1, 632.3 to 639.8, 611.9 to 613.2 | 0.004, 13.7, 13.5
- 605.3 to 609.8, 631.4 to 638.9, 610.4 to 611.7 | -0.049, 13.9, 13.5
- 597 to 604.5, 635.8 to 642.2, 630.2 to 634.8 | 0.116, 13.7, 13.7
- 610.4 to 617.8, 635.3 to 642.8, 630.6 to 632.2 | 0.028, 13.6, 13.8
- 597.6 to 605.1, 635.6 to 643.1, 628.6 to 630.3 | 0.040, 13.7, 13.8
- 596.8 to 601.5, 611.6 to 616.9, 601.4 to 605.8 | -0.049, 13.7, 13.5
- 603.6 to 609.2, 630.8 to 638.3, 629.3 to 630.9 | 0.000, 14.1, 13.5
